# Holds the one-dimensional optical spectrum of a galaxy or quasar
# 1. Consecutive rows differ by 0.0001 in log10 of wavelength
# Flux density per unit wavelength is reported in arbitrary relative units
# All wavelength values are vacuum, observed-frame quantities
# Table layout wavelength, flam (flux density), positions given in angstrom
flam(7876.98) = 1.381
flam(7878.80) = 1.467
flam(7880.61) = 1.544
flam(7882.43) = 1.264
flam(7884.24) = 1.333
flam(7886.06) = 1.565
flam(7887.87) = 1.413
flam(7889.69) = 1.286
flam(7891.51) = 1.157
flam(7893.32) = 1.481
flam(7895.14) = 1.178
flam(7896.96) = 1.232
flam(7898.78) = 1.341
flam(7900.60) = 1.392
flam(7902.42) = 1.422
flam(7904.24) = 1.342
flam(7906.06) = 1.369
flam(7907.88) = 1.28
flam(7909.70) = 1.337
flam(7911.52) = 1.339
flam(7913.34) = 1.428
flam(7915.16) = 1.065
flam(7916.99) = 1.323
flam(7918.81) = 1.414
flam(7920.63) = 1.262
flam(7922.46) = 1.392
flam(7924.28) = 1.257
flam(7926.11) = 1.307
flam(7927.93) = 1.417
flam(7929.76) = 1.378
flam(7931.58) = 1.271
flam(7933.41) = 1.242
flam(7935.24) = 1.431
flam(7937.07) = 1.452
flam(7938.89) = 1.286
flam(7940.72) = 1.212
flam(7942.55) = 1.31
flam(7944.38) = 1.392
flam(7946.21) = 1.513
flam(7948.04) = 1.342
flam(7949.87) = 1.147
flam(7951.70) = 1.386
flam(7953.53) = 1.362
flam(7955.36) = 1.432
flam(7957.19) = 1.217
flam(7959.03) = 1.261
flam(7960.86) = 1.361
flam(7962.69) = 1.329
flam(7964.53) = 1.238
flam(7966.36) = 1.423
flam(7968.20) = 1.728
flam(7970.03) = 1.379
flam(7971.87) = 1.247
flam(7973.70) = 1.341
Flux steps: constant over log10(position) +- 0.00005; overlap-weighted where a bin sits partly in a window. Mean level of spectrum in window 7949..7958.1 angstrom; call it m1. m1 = 1.31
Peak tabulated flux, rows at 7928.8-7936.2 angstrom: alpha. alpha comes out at 1.431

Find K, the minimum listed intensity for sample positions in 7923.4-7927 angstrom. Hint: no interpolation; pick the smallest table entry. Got 1.257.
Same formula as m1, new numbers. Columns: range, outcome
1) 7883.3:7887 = 1.45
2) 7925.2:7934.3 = 1.32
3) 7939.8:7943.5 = 1.26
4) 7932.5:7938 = 1.38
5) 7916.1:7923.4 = 1.35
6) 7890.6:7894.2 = 1.32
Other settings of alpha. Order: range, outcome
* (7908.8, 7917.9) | 1.428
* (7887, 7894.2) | 1.481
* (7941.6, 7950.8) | 1.513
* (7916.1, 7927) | 1.414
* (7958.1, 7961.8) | 1.361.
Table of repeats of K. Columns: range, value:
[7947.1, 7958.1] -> 1.147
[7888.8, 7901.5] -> 1.157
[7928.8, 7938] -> 1.242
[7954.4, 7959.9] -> 1.217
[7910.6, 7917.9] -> 1.065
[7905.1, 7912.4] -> 1.28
